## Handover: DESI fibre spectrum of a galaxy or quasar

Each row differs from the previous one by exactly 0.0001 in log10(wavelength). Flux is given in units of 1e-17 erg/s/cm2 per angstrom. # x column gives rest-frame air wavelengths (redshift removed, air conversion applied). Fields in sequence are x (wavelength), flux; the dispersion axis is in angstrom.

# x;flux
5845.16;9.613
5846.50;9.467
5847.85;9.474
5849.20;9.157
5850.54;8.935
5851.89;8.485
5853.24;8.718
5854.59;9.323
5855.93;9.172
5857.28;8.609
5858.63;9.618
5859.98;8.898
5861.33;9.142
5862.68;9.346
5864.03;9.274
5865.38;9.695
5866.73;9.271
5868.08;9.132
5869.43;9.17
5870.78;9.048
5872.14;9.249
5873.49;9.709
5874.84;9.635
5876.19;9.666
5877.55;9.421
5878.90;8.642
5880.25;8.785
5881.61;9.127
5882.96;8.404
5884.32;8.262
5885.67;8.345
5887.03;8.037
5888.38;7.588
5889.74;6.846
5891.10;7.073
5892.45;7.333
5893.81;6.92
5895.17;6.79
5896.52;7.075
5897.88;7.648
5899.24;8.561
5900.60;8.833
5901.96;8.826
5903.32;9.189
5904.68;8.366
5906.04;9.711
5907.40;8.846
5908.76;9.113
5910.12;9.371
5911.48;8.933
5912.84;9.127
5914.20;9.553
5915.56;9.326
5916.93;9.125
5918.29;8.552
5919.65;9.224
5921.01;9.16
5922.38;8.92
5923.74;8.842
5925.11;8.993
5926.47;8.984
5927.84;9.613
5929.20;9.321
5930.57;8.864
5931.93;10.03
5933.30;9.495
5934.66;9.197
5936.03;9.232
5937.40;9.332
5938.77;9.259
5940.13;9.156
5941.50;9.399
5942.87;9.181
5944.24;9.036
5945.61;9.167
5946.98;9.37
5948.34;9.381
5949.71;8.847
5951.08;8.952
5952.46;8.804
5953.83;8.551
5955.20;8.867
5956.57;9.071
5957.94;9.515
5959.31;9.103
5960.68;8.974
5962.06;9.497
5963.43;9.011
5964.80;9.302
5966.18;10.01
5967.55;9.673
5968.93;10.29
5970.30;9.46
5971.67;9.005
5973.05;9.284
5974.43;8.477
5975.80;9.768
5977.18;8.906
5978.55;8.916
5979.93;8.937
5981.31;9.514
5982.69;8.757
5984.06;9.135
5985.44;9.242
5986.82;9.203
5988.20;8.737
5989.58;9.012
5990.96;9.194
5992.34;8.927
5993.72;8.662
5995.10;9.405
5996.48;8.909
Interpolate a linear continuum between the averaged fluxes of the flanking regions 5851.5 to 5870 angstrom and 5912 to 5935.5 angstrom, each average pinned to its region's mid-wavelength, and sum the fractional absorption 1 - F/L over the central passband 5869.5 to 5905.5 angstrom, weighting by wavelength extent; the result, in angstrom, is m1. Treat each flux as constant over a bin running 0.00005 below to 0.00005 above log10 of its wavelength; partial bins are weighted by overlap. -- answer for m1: 3.1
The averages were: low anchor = 9.14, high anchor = 9.19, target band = 8.38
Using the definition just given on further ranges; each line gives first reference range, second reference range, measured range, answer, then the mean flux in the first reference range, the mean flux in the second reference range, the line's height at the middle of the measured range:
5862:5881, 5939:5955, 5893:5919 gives 1.61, 9.29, 9.08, 9.19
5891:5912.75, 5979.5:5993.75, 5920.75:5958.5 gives -2.21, 8.34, 9.04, 8.66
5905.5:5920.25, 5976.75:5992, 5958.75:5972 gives -0.54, 9.17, 9.05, 9.08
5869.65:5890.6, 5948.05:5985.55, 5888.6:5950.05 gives 0.77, 8.71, 9.18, 8.92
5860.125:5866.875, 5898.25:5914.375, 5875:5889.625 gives 0.93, 9.32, 8.99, 9.17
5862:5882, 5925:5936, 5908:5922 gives 0.26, 9.28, 9.33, 9.32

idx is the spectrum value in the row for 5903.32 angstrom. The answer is 9.189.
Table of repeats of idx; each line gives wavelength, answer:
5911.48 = 8.933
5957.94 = 9.515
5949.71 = 8.847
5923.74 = 8.842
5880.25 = 8.785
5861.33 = 9.142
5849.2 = 9.157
